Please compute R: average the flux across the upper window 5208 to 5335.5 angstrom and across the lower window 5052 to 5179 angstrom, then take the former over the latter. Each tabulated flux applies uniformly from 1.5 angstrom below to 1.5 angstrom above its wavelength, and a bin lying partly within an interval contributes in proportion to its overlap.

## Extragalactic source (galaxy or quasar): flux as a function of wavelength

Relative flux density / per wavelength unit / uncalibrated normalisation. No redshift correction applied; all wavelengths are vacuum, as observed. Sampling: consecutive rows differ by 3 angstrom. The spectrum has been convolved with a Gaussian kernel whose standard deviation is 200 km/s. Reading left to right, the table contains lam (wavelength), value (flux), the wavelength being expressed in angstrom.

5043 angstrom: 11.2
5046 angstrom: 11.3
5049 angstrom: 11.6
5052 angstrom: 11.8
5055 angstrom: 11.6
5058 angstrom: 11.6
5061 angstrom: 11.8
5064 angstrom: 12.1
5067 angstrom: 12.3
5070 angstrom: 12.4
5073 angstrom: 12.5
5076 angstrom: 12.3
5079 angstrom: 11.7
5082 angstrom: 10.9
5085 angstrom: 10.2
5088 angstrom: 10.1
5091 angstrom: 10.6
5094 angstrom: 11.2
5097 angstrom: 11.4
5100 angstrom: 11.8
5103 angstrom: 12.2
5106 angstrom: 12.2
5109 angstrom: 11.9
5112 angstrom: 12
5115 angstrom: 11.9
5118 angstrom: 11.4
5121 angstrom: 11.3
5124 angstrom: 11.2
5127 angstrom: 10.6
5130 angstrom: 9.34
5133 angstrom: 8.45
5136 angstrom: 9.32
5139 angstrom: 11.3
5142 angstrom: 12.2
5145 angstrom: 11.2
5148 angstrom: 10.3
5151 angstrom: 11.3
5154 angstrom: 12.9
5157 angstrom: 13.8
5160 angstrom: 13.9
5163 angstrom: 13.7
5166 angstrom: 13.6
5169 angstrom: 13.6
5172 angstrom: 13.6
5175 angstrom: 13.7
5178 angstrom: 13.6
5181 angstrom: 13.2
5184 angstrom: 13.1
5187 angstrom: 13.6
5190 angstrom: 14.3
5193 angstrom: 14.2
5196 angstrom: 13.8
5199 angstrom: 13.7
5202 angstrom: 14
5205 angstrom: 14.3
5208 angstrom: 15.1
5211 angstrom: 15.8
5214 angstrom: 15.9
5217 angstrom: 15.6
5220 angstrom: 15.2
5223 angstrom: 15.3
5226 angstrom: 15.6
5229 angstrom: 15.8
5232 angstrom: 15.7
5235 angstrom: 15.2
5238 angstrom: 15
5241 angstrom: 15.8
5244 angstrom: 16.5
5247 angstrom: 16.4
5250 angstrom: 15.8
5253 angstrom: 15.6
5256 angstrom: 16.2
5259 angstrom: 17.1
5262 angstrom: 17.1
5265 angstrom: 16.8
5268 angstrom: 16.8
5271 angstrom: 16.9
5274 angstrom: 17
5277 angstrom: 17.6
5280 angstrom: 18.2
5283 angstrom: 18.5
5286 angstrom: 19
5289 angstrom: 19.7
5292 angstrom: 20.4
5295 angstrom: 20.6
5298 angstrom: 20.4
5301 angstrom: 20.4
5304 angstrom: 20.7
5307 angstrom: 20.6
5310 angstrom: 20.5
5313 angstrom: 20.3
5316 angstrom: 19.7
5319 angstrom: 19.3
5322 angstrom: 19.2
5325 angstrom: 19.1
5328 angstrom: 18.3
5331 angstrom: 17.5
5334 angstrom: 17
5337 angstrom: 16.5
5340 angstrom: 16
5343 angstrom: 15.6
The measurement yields 1.5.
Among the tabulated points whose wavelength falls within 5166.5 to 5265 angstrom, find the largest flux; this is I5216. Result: 17.1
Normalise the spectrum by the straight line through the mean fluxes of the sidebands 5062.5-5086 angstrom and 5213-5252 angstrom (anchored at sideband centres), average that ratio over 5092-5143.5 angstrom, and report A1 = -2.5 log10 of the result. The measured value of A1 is 0.15 mag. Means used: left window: 11.8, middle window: 11.2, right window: 15.7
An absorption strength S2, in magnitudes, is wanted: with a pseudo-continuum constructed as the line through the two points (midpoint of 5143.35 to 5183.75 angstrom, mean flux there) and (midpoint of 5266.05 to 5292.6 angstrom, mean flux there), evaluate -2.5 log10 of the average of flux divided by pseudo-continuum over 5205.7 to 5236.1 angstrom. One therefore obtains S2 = 0.001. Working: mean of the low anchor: 13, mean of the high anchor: 18.1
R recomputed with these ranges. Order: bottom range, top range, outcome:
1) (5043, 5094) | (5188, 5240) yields 1.30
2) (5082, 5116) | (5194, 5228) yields 1.31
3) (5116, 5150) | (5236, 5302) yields 1.65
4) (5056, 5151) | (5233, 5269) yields 1.43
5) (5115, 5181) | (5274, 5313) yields 1.64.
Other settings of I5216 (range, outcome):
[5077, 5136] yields 12.2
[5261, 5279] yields 17.6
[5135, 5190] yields 14.3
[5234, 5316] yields 20.7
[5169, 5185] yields 13.7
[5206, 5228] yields 15.9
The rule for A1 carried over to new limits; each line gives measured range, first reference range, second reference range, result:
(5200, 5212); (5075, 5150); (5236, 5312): 0.03 mag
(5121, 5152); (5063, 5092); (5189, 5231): 0.23 mag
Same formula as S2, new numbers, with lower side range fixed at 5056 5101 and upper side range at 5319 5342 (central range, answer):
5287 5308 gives -0.20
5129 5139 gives 0.35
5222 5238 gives -0.02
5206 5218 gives -0.05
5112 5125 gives 0.09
